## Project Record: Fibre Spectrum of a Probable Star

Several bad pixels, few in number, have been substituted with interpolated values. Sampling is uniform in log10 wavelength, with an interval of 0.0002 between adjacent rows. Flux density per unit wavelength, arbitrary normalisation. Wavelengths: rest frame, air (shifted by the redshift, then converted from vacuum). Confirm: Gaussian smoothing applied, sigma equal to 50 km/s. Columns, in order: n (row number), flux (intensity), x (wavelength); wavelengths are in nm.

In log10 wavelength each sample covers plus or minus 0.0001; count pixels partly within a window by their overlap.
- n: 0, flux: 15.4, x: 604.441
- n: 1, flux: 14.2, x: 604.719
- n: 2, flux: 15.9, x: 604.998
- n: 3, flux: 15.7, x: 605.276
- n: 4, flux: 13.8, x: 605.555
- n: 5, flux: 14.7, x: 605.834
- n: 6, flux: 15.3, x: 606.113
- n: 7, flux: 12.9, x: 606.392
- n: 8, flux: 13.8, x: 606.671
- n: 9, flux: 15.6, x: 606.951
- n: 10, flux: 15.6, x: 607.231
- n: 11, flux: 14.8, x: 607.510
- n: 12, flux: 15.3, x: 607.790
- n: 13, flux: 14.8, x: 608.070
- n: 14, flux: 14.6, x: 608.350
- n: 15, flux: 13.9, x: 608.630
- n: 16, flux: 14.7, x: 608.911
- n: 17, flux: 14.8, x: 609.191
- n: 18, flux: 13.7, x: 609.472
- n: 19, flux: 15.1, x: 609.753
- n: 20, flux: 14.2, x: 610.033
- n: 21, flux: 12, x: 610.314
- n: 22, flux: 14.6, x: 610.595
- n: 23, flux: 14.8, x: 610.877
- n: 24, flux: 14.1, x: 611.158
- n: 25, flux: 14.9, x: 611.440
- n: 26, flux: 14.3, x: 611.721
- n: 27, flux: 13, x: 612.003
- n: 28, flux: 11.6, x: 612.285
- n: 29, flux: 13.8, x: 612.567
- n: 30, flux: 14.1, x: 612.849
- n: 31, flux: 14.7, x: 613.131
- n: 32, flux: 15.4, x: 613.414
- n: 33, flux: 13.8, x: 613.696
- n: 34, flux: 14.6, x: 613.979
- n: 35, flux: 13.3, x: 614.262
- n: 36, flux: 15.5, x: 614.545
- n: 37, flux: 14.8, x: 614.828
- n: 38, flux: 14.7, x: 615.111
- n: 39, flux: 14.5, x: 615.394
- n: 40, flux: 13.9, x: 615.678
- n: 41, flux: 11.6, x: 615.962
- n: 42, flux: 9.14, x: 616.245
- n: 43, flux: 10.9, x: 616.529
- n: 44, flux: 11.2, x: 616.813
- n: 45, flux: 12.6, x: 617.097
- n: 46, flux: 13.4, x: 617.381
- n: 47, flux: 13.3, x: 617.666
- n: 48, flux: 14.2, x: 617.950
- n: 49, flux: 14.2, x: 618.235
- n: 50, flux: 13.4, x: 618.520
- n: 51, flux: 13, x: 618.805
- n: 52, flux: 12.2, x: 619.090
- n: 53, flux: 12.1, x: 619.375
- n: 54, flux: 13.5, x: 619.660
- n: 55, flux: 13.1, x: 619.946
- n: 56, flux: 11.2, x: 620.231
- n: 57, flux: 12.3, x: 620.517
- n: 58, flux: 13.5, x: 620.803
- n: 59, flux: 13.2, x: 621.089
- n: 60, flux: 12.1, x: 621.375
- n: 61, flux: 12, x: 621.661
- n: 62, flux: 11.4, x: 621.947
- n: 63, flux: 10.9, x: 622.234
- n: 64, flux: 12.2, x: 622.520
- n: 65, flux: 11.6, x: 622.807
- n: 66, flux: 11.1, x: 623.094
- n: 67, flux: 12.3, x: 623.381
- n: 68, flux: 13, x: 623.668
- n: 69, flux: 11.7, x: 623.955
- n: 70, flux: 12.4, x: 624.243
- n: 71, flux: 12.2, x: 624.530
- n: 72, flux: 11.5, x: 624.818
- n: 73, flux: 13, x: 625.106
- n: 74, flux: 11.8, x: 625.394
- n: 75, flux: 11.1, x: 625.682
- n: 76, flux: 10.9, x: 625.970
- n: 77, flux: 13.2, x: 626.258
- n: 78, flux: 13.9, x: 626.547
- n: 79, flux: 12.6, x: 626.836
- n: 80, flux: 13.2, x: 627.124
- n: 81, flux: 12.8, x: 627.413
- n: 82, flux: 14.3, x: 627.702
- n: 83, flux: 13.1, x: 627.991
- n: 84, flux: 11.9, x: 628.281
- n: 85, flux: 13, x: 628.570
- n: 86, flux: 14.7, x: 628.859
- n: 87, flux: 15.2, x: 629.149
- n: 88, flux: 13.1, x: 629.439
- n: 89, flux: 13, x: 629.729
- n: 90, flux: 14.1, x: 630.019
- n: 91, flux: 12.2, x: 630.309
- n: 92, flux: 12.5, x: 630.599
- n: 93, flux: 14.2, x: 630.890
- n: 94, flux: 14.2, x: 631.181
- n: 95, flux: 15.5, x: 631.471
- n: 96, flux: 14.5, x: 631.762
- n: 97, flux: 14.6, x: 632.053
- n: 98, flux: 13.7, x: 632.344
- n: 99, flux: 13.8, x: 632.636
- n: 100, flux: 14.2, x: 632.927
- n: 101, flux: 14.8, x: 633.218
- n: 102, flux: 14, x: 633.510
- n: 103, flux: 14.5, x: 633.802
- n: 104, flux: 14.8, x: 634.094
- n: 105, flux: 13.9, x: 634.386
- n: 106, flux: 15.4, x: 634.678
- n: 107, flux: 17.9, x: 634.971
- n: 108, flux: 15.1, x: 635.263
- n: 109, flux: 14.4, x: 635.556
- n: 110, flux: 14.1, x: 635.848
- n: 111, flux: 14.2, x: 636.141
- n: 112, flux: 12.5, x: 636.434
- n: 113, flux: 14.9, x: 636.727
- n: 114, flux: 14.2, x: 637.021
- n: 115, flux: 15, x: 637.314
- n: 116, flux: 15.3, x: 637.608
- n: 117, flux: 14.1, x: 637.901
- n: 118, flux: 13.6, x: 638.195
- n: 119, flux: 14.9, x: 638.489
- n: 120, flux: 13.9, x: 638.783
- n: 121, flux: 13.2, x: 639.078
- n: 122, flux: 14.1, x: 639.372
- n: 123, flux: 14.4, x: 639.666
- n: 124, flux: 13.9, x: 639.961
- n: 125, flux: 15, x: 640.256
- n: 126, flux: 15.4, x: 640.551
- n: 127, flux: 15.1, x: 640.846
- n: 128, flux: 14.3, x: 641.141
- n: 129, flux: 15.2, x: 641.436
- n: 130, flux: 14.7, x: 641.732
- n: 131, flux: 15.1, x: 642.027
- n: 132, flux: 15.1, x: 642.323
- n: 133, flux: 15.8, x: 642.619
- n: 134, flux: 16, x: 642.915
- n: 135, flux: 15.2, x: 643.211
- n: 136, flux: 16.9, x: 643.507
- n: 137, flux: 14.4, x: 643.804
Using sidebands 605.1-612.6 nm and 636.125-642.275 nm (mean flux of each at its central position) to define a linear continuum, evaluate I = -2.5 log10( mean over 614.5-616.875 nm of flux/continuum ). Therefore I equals 0.12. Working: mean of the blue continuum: 14.3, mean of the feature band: 12.9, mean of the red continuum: 14.4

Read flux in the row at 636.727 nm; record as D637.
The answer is 14.9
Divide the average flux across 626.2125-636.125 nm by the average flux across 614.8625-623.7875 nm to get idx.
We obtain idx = 1.1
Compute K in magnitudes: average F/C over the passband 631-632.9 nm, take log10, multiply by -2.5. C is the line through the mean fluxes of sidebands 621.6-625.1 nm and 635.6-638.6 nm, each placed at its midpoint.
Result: -0.08 mag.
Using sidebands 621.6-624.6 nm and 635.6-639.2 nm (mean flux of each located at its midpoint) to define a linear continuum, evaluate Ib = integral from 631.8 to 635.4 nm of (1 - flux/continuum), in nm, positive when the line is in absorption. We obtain -0.31 nm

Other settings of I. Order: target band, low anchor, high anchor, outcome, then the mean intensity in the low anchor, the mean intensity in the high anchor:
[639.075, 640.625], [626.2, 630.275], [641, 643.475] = 0.04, 13.4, 15.3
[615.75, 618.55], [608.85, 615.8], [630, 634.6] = 0.15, 14.2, 14.1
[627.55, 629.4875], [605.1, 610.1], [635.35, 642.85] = 0.07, 14.6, 14.5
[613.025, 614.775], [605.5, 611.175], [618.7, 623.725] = -0.08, 14.4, 12.2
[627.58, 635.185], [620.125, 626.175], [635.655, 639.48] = -0.07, 12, 14.2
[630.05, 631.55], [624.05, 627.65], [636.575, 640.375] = -0.04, 12.4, 14.3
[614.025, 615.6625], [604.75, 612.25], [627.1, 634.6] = -0.02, 14.4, 13.9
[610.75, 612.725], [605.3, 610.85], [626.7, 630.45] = 0.04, 14.5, 13.3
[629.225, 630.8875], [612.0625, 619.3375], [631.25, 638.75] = 0.08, 13.3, 14.5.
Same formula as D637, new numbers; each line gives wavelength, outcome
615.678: 13.9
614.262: 13.3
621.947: 11.4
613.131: 14.7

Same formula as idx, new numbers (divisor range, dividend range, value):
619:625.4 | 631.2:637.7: 1.20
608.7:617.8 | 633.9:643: 1.08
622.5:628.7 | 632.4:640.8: 1.17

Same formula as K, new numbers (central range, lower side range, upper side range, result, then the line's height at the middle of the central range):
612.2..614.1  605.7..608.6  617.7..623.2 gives -0.03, 13.7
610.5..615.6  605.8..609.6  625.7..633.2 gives 0.01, 14.3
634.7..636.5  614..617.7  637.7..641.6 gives -0.05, 14.2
